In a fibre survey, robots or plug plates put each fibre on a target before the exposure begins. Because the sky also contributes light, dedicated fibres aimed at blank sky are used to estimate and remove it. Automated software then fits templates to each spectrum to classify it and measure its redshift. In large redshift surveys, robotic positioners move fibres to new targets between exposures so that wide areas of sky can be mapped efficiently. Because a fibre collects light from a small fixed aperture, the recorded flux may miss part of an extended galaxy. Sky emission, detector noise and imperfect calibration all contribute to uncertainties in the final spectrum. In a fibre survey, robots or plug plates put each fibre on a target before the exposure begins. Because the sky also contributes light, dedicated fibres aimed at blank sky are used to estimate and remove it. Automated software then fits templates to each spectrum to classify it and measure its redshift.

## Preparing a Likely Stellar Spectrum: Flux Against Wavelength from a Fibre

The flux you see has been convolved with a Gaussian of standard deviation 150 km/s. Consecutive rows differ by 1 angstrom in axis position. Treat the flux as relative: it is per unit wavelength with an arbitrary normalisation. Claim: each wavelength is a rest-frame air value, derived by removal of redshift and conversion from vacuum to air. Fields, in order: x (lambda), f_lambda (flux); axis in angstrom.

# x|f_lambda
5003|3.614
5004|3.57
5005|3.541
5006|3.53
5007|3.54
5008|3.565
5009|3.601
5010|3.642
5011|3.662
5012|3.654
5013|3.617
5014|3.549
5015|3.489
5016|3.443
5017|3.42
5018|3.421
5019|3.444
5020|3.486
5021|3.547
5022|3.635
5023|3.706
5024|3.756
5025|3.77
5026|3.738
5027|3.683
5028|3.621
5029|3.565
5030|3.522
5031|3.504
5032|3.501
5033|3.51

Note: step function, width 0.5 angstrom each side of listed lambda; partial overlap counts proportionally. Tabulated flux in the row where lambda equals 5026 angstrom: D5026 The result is 3.738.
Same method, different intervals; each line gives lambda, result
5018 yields 3.421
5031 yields 3.504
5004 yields 3.57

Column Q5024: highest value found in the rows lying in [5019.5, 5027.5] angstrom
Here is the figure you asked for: 3.77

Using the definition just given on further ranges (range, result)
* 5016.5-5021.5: 3.547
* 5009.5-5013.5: 3.662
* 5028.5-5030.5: 3.565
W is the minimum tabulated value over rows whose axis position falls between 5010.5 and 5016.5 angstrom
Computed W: 3.443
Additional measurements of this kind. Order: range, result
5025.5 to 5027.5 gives 3.683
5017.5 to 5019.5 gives 3.421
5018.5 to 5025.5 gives 3.444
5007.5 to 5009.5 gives 3.565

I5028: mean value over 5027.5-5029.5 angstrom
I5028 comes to 3.59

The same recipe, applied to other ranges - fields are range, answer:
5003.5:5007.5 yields 3.55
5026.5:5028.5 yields 3.65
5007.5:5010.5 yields 3.6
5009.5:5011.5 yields 3.65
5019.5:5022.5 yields 3.56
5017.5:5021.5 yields 3.47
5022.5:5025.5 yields 3.74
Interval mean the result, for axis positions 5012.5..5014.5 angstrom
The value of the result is 3.58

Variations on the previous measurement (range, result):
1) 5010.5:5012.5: 3.66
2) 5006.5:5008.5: 3.55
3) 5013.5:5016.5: 3.49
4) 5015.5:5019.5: 3.43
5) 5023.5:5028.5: 3.71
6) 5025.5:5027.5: 3.71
